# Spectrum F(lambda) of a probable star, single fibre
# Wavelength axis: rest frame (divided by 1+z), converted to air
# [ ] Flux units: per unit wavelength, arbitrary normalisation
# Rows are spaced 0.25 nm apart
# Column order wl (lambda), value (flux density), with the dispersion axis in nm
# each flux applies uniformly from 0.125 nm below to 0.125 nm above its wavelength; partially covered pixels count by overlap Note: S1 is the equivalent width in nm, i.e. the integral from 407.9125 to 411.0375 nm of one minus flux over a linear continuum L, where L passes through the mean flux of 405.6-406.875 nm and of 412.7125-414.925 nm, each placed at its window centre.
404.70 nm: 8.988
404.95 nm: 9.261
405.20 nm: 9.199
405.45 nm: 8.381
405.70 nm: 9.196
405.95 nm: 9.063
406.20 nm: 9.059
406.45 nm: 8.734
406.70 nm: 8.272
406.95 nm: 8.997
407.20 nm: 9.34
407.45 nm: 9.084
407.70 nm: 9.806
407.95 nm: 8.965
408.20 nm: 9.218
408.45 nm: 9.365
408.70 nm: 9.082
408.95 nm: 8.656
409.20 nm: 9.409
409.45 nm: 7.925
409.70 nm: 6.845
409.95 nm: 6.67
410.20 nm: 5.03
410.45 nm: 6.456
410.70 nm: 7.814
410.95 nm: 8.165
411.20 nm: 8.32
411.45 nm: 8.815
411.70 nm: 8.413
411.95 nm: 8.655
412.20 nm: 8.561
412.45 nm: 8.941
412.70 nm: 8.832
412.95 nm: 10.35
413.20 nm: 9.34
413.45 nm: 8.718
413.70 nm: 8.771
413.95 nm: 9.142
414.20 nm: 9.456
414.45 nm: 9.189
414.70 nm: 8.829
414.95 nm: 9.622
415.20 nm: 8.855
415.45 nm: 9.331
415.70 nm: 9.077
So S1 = 0.37 nm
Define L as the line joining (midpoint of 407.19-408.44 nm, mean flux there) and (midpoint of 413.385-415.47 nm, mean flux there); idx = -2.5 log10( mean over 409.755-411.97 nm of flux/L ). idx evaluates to 0.22 mag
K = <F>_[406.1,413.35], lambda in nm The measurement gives 8.52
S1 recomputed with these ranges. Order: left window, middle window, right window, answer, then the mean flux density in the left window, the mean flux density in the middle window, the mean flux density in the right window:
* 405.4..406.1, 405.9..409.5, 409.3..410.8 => -0.487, 8.94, 9.02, 6.82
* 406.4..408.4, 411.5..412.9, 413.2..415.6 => 0.050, 9.08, 8.78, 9.11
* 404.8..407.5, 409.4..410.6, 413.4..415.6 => 0.333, 8.96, 6.53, 9.11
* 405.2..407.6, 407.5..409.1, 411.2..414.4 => -0.043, 8.93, 9.18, 8.98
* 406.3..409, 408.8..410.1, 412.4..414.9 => 0.175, 9.06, 7.87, 9.18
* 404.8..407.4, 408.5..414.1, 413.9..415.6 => 0.476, 8.95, 8.33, 9.2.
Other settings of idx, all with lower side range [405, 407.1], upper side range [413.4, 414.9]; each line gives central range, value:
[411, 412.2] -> 0.06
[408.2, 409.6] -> 0.01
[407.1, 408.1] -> -0.05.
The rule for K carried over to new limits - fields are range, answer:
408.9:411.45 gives 7.56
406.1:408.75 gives 9.08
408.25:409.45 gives 9.01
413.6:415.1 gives 9.17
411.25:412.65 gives 8.67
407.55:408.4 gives 9.33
